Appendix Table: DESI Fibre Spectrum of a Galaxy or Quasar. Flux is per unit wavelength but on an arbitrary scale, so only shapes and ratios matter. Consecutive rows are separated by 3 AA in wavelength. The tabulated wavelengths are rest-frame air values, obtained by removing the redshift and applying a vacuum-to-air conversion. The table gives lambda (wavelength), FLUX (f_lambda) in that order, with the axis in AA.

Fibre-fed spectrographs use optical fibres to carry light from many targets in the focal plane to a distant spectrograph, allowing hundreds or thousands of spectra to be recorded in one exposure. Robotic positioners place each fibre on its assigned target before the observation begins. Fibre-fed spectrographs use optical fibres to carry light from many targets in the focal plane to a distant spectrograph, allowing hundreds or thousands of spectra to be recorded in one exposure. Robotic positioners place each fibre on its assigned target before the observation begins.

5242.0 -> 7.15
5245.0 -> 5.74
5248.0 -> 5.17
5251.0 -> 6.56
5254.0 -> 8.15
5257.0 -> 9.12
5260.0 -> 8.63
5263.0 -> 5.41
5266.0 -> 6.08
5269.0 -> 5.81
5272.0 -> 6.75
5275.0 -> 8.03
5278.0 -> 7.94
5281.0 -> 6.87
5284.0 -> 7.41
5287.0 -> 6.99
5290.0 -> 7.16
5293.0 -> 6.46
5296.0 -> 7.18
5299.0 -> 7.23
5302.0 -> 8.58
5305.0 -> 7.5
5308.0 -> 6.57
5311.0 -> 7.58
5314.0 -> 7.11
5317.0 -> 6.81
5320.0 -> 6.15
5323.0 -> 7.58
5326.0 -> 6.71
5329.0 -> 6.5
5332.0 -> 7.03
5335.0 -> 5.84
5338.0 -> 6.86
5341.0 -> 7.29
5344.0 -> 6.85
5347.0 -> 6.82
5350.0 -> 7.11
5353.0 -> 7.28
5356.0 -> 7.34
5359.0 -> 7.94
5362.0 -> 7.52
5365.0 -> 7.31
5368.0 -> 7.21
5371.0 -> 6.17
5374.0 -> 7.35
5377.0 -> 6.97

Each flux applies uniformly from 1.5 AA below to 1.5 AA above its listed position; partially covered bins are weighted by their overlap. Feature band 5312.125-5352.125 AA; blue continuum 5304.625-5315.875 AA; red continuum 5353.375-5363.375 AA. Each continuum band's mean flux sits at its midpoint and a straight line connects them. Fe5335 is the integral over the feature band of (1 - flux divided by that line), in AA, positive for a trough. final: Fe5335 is 2.7 AA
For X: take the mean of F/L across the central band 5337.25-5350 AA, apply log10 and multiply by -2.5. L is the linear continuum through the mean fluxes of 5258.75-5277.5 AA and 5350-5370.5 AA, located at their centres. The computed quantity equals 0.04 mag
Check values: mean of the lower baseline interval 6.82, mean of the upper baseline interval 7.35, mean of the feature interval 6.98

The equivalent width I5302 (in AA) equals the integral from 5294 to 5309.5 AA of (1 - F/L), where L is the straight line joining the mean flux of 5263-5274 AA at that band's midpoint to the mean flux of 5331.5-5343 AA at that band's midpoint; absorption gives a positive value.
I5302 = -2.2 AA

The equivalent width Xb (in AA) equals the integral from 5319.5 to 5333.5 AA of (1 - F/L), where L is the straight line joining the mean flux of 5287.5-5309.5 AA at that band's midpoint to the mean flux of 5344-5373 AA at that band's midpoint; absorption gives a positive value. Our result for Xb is 0.71 AA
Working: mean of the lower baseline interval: 7.23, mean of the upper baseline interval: 7.17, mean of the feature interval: 6.84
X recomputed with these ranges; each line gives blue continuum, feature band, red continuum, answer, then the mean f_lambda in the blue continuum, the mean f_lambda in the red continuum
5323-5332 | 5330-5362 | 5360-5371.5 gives -0.008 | 6.84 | 7.17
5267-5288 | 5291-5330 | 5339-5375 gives 0.007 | 7.09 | 7.18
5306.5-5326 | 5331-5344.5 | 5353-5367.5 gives 0.070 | 6.95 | 7.48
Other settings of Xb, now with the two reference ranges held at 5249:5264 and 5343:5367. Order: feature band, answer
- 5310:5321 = 0.7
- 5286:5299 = 0.8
